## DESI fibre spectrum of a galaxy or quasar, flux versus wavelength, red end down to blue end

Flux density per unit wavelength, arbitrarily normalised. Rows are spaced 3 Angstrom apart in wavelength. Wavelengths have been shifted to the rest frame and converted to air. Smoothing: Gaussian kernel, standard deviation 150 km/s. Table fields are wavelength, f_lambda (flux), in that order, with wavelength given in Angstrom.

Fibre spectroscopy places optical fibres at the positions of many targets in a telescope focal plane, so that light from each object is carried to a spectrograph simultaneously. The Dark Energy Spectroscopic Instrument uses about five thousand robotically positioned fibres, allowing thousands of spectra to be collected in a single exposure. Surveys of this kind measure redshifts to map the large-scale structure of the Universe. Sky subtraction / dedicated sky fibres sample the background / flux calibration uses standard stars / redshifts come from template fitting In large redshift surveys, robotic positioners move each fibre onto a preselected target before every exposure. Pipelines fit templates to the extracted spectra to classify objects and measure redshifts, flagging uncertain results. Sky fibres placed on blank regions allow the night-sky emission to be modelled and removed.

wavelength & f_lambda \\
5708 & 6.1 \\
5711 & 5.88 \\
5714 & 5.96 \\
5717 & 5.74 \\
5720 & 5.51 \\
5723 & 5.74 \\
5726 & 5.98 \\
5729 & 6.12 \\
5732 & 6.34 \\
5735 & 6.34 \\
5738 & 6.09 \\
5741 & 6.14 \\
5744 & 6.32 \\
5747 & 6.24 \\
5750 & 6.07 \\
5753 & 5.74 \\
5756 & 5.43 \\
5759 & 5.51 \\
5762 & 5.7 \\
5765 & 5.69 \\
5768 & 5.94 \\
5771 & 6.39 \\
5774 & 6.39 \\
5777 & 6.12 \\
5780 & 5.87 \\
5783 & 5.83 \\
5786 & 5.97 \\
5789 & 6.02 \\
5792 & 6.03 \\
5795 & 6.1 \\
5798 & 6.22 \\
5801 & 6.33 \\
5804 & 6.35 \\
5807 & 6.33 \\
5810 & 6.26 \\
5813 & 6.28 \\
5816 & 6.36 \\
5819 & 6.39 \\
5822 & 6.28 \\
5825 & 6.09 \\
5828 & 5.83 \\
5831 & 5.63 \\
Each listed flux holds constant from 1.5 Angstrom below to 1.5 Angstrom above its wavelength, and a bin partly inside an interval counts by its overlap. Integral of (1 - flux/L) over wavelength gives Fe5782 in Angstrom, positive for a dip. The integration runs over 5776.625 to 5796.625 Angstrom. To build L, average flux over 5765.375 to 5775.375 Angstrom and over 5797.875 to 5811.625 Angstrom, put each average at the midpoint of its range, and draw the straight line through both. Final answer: 0.81 Angstrom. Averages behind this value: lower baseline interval 6.18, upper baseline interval 6.31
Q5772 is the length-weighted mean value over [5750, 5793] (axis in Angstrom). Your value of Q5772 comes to 5.91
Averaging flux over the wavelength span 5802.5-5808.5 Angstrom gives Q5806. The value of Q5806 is 6.34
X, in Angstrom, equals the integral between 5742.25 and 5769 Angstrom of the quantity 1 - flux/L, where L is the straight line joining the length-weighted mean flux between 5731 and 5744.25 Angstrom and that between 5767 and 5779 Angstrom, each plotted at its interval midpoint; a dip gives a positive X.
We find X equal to 1.6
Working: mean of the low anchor 6.24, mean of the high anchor 6.21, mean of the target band 5.85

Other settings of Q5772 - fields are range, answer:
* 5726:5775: 6.02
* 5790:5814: 6.23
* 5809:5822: 6.32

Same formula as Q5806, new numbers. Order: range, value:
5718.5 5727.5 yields 5.74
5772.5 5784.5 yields 6.05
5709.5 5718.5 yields 5.86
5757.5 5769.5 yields 5.71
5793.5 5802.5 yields 6.22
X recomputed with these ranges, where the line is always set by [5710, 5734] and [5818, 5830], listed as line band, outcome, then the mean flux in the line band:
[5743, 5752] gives -0.3 Angstrom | 6.18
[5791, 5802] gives -0.2 Angstrom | 6.17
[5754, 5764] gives 0.7 Angstrom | 5.56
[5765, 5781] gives -0.2 Angstrom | 6.11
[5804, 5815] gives -0.4 Angstrom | 6.3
